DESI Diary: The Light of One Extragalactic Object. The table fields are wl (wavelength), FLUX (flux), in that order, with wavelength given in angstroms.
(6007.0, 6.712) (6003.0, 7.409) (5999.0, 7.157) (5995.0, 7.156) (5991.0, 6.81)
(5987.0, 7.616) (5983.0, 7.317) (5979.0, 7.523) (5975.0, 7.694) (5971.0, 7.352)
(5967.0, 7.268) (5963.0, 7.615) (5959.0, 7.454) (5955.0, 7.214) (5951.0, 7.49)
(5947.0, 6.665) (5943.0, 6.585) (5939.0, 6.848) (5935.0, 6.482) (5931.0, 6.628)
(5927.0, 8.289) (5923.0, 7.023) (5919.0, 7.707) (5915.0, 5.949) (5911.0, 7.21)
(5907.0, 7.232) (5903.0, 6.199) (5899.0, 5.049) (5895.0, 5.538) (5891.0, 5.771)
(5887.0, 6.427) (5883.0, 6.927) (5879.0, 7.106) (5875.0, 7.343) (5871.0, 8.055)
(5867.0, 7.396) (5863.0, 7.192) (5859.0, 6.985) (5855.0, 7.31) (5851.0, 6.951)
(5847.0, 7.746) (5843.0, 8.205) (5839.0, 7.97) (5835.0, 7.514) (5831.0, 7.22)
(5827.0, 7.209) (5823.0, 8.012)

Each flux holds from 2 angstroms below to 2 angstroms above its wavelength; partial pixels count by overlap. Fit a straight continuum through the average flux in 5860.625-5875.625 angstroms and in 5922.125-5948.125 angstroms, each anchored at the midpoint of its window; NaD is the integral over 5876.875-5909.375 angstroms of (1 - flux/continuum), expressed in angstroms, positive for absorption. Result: 4.4 angstroms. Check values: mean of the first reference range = 7.5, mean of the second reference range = 6.94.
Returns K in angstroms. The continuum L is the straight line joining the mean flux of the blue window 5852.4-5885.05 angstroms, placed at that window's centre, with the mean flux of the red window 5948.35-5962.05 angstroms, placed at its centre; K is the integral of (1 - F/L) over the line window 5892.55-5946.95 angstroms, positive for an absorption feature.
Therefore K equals 5.0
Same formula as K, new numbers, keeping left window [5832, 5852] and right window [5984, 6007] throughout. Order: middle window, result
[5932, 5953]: 1.6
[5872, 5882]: 0.4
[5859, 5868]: 0.5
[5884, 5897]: 2.7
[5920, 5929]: -0.3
